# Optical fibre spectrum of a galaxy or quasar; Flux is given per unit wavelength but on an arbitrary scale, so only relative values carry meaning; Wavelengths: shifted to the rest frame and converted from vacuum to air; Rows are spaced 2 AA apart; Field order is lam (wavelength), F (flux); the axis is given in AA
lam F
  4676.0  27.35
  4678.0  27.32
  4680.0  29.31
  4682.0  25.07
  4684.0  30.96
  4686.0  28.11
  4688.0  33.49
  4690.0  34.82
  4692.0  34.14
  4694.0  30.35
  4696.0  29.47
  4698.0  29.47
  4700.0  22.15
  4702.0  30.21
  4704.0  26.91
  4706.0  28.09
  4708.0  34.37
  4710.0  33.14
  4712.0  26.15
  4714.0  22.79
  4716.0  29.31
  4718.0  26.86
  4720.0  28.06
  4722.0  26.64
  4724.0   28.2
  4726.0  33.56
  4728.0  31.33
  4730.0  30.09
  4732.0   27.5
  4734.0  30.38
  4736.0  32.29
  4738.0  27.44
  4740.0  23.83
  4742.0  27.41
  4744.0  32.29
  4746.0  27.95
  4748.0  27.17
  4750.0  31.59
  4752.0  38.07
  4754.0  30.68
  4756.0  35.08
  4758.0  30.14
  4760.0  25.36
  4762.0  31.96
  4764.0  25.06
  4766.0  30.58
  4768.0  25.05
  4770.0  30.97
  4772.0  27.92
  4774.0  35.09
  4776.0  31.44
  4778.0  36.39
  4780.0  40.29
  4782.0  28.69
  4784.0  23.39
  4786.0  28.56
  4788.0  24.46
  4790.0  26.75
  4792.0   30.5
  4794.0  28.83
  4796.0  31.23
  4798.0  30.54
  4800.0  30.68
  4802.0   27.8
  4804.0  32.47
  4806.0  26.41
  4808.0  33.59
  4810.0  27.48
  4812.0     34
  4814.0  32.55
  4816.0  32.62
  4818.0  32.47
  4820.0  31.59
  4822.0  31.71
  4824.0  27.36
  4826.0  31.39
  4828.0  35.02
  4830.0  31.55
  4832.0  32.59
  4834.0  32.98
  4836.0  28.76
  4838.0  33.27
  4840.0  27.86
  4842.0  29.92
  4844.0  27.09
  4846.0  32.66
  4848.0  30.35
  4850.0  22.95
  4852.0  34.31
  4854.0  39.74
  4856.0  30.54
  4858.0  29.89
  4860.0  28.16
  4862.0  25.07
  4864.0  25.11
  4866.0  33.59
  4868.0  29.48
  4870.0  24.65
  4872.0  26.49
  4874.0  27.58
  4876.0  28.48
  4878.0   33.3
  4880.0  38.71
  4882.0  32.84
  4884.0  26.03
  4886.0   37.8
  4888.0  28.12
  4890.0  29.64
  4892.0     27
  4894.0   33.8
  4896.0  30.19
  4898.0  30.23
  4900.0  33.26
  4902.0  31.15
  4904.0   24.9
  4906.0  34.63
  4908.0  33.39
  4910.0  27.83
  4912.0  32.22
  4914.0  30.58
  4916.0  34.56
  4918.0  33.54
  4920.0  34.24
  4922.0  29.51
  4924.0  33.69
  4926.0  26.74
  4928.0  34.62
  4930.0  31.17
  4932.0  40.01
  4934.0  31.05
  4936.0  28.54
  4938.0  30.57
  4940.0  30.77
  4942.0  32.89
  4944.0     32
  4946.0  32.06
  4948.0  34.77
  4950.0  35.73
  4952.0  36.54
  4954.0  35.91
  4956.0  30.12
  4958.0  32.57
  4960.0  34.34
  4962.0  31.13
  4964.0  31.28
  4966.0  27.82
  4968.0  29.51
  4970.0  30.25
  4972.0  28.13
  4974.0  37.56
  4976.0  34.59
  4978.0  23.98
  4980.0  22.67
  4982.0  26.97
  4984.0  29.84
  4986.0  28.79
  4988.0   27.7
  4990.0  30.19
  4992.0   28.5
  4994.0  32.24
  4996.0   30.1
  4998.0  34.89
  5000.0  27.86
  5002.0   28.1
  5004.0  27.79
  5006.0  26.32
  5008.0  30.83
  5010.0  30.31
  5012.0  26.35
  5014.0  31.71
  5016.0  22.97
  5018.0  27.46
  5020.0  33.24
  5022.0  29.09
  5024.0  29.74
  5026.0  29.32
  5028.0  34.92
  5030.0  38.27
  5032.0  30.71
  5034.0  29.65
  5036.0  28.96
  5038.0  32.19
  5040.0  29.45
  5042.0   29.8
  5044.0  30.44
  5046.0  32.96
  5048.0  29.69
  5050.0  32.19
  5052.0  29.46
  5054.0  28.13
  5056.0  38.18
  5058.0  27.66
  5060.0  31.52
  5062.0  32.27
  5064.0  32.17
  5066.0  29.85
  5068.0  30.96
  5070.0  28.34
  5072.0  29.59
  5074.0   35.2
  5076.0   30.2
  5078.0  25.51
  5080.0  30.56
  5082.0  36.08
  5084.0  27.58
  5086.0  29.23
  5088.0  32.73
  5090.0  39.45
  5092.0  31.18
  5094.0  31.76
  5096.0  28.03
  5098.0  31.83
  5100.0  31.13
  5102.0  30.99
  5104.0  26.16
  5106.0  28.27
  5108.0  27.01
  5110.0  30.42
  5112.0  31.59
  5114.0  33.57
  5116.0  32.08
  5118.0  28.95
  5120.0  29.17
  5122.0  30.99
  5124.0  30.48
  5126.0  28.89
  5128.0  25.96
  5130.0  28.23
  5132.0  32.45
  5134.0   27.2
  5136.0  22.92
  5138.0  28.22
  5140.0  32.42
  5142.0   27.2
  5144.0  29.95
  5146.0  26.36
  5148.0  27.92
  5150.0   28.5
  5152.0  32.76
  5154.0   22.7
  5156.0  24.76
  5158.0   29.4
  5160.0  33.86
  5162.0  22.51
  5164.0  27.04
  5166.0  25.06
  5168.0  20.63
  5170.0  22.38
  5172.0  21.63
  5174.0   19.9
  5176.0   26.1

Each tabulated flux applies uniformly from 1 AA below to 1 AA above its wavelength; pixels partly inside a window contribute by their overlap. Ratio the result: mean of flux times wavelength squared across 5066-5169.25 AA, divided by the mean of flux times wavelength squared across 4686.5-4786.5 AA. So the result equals 1.14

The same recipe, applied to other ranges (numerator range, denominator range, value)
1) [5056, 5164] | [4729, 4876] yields 1.12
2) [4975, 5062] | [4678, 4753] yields 1.15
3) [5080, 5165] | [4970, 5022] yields 1.06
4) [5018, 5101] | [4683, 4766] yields 1.21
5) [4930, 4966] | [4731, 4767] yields 1.20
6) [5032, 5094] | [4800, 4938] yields 1.09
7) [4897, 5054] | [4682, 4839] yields 1.12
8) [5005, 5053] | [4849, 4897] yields 1.07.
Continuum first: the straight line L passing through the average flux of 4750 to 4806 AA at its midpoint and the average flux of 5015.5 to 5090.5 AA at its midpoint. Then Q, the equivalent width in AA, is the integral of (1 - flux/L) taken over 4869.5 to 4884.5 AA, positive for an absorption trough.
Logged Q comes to 0.2 AA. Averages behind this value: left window 30.2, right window 30.9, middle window 30.1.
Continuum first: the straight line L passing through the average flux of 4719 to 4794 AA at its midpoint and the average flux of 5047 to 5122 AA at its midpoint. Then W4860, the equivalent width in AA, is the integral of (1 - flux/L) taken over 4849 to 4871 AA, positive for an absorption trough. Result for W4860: 0.5 AA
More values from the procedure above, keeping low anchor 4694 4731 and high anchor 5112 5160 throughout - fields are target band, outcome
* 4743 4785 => -2.8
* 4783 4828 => -1.8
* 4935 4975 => -4.6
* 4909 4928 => -1.8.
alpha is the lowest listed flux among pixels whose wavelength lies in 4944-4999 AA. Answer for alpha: 22.67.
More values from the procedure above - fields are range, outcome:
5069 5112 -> 25.51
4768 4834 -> 23.39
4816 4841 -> 27.36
